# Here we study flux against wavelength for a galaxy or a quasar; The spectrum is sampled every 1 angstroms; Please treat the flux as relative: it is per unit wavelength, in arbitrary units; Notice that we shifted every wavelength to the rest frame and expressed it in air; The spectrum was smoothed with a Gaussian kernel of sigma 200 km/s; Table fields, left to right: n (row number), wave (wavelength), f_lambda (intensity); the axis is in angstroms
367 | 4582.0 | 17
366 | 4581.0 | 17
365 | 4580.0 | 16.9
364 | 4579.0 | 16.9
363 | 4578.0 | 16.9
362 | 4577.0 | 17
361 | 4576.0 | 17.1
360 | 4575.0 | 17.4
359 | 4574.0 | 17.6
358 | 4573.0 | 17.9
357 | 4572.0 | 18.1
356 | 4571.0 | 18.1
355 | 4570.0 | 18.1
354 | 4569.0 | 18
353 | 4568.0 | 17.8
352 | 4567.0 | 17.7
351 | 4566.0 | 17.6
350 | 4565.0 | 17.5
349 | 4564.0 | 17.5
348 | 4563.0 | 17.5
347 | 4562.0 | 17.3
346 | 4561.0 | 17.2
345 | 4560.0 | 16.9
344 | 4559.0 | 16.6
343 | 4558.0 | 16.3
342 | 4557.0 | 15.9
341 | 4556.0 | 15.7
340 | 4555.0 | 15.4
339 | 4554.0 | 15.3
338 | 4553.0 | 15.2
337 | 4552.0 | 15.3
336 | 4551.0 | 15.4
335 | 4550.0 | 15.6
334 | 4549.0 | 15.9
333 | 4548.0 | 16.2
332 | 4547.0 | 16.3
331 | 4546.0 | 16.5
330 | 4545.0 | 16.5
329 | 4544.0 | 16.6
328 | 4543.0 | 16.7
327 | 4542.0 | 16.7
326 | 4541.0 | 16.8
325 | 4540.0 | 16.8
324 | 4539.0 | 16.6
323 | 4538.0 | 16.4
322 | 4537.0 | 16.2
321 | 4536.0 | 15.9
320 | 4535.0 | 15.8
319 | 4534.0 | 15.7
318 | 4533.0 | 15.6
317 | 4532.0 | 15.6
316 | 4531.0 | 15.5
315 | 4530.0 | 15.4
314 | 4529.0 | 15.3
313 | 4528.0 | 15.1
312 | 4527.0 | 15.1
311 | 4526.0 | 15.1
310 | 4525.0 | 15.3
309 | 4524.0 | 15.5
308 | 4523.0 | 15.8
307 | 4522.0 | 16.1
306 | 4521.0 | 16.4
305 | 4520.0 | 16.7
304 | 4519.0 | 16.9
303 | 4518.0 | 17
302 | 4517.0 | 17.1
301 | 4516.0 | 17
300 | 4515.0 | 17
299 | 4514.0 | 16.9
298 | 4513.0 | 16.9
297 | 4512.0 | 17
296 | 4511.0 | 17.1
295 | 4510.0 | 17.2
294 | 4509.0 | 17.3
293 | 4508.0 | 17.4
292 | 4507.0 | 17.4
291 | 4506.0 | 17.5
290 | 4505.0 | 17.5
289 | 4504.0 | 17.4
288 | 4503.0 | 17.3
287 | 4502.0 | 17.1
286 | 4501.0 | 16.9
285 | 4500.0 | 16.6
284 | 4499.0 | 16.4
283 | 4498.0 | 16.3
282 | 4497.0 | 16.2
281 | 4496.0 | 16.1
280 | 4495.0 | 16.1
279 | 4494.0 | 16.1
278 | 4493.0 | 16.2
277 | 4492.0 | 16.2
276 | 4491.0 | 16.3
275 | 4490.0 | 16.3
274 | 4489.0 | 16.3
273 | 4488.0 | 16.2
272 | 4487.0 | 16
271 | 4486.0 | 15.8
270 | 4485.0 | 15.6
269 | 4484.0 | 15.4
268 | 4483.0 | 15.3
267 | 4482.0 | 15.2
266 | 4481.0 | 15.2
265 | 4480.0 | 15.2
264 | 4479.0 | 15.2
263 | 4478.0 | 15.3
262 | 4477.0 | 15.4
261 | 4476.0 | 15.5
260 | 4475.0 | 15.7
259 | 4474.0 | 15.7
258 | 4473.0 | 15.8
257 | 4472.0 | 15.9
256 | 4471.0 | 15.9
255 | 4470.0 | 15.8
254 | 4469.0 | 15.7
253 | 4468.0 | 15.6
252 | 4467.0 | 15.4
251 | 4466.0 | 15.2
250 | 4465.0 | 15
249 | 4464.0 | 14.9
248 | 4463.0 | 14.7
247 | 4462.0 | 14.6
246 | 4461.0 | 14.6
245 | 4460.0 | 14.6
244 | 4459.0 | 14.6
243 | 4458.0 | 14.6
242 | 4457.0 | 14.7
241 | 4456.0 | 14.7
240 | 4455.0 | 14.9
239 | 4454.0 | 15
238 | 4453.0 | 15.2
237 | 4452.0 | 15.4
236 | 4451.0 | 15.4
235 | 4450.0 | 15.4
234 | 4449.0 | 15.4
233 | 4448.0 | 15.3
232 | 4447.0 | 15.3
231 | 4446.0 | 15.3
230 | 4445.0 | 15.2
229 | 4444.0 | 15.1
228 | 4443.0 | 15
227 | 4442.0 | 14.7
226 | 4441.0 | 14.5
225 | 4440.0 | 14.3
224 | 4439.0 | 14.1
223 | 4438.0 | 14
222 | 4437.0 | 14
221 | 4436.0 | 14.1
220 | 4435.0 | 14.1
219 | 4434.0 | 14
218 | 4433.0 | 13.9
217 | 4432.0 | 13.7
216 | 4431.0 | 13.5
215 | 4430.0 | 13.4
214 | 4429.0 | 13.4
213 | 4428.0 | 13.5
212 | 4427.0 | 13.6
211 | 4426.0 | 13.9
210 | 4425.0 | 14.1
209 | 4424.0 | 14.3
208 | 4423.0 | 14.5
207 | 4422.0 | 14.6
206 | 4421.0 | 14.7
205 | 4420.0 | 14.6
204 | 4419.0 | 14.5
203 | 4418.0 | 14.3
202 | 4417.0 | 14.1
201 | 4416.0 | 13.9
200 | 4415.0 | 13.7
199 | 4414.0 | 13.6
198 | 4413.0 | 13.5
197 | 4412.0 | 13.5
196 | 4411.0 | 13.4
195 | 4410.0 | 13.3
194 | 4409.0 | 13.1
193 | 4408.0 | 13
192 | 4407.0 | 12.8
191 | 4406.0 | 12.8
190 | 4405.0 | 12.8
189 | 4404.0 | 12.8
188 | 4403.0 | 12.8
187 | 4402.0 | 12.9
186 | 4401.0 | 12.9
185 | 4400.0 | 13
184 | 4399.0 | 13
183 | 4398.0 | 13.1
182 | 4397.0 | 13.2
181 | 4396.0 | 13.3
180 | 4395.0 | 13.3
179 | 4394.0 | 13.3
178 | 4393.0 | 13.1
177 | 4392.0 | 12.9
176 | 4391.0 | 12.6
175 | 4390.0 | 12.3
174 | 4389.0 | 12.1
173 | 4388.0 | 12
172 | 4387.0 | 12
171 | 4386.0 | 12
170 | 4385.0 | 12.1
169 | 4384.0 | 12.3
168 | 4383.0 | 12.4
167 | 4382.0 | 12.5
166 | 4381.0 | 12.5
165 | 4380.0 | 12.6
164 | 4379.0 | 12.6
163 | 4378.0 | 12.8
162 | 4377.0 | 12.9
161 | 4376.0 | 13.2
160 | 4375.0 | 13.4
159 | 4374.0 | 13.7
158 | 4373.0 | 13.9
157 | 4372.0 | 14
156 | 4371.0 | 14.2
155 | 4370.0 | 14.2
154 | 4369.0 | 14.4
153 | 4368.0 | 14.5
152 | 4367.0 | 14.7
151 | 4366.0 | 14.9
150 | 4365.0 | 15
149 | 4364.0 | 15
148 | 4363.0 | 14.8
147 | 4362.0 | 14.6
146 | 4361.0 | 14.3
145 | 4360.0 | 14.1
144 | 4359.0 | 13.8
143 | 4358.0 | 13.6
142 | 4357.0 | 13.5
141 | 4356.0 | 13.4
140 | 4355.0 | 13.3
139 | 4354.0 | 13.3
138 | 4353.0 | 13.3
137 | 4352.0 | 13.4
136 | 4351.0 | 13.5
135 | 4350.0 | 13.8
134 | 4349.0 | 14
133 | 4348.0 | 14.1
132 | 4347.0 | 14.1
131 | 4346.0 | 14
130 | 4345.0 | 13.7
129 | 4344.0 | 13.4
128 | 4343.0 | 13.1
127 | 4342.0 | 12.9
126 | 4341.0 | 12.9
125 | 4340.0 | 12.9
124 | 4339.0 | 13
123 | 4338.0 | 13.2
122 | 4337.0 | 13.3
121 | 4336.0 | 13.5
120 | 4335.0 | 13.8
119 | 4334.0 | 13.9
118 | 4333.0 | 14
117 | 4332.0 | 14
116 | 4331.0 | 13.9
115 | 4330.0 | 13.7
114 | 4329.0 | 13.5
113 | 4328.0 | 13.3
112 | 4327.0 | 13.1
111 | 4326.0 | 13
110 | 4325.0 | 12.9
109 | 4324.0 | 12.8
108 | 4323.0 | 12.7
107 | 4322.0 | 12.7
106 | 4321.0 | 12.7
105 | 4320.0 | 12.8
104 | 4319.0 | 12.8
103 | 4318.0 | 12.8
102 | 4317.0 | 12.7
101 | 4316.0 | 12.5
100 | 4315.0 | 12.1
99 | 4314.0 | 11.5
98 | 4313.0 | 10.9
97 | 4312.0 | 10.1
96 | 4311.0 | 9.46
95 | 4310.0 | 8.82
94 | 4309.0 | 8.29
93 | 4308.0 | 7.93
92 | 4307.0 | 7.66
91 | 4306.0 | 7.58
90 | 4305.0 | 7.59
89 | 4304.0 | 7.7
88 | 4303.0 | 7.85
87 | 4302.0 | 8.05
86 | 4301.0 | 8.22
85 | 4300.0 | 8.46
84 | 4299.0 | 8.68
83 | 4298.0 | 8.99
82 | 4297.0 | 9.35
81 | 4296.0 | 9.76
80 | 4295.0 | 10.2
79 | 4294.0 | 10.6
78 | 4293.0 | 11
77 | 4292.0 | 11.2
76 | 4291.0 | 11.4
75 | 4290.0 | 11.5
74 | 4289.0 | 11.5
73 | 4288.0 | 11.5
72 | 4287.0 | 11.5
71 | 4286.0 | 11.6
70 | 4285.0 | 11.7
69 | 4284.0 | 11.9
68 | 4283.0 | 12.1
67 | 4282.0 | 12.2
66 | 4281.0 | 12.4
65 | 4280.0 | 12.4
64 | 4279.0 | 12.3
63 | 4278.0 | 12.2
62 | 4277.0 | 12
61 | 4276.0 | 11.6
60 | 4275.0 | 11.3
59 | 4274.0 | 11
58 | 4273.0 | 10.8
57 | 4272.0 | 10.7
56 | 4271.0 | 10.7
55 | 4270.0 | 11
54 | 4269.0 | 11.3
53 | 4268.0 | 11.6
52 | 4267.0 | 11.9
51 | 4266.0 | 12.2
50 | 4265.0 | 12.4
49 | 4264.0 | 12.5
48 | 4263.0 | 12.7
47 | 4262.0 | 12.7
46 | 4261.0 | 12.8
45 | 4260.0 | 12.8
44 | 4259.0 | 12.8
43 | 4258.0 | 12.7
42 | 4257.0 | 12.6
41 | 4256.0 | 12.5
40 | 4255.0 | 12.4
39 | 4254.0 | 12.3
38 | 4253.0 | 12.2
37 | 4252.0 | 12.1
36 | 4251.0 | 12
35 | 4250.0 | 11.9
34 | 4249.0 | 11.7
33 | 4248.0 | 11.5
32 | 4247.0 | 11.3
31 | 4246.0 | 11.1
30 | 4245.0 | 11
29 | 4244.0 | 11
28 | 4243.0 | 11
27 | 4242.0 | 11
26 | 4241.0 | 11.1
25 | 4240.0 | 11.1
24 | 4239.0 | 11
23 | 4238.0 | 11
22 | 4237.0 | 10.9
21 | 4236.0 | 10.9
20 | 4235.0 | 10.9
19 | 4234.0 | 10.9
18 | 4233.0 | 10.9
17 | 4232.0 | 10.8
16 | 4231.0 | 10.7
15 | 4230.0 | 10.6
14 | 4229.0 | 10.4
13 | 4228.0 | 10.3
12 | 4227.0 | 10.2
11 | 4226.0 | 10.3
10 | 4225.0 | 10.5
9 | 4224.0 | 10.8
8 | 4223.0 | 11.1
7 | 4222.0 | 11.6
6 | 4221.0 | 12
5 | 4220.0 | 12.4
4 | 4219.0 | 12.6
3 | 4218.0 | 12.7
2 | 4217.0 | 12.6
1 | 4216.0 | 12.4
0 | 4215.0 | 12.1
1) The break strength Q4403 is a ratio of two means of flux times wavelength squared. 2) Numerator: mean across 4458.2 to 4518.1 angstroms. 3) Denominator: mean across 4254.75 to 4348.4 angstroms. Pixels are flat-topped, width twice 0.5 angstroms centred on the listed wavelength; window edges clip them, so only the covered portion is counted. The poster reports 1.5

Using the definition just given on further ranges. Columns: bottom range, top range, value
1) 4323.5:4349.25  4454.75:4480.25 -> 1.20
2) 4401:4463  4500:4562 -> 1.21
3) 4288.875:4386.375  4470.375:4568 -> 1.43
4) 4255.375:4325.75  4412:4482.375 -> 1.42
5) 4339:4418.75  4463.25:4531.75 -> 1.27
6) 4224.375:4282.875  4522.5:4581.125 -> 1.63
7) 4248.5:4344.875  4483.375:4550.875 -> 1.55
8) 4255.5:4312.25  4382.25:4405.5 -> 1.24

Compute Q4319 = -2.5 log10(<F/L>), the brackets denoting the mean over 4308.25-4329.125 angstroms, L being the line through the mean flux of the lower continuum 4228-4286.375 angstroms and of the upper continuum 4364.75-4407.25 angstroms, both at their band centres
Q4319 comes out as 0.04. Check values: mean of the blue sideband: 11.6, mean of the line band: 11.9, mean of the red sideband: 13.1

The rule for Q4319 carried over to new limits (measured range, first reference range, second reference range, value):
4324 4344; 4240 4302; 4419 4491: -0.06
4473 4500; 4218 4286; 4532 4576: -0.02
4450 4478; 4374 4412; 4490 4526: 0.00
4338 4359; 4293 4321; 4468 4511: -0.19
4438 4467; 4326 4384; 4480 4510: 0.05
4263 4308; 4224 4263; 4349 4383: 0.14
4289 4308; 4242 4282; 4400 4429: 0.31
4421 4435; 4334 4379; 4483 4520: 0.09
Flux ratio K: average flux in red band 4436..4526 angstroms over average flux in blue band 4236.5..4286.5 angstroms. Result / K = 1.34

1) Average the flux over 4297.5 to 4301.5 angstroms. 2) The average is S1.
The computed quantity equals 8.59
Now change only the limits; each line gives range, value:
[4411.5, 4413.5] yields 13.5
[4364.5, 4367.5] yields 14.9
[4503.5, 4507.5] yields 17.4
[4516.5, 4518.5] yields 17.1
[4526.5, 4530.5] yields 15.2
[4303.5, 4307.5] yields 7.63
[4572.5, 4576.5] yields 17.5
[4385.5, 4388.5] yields 12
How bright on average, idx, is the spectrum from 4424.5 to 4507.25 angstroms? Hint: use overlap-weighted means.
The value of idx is 15.3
